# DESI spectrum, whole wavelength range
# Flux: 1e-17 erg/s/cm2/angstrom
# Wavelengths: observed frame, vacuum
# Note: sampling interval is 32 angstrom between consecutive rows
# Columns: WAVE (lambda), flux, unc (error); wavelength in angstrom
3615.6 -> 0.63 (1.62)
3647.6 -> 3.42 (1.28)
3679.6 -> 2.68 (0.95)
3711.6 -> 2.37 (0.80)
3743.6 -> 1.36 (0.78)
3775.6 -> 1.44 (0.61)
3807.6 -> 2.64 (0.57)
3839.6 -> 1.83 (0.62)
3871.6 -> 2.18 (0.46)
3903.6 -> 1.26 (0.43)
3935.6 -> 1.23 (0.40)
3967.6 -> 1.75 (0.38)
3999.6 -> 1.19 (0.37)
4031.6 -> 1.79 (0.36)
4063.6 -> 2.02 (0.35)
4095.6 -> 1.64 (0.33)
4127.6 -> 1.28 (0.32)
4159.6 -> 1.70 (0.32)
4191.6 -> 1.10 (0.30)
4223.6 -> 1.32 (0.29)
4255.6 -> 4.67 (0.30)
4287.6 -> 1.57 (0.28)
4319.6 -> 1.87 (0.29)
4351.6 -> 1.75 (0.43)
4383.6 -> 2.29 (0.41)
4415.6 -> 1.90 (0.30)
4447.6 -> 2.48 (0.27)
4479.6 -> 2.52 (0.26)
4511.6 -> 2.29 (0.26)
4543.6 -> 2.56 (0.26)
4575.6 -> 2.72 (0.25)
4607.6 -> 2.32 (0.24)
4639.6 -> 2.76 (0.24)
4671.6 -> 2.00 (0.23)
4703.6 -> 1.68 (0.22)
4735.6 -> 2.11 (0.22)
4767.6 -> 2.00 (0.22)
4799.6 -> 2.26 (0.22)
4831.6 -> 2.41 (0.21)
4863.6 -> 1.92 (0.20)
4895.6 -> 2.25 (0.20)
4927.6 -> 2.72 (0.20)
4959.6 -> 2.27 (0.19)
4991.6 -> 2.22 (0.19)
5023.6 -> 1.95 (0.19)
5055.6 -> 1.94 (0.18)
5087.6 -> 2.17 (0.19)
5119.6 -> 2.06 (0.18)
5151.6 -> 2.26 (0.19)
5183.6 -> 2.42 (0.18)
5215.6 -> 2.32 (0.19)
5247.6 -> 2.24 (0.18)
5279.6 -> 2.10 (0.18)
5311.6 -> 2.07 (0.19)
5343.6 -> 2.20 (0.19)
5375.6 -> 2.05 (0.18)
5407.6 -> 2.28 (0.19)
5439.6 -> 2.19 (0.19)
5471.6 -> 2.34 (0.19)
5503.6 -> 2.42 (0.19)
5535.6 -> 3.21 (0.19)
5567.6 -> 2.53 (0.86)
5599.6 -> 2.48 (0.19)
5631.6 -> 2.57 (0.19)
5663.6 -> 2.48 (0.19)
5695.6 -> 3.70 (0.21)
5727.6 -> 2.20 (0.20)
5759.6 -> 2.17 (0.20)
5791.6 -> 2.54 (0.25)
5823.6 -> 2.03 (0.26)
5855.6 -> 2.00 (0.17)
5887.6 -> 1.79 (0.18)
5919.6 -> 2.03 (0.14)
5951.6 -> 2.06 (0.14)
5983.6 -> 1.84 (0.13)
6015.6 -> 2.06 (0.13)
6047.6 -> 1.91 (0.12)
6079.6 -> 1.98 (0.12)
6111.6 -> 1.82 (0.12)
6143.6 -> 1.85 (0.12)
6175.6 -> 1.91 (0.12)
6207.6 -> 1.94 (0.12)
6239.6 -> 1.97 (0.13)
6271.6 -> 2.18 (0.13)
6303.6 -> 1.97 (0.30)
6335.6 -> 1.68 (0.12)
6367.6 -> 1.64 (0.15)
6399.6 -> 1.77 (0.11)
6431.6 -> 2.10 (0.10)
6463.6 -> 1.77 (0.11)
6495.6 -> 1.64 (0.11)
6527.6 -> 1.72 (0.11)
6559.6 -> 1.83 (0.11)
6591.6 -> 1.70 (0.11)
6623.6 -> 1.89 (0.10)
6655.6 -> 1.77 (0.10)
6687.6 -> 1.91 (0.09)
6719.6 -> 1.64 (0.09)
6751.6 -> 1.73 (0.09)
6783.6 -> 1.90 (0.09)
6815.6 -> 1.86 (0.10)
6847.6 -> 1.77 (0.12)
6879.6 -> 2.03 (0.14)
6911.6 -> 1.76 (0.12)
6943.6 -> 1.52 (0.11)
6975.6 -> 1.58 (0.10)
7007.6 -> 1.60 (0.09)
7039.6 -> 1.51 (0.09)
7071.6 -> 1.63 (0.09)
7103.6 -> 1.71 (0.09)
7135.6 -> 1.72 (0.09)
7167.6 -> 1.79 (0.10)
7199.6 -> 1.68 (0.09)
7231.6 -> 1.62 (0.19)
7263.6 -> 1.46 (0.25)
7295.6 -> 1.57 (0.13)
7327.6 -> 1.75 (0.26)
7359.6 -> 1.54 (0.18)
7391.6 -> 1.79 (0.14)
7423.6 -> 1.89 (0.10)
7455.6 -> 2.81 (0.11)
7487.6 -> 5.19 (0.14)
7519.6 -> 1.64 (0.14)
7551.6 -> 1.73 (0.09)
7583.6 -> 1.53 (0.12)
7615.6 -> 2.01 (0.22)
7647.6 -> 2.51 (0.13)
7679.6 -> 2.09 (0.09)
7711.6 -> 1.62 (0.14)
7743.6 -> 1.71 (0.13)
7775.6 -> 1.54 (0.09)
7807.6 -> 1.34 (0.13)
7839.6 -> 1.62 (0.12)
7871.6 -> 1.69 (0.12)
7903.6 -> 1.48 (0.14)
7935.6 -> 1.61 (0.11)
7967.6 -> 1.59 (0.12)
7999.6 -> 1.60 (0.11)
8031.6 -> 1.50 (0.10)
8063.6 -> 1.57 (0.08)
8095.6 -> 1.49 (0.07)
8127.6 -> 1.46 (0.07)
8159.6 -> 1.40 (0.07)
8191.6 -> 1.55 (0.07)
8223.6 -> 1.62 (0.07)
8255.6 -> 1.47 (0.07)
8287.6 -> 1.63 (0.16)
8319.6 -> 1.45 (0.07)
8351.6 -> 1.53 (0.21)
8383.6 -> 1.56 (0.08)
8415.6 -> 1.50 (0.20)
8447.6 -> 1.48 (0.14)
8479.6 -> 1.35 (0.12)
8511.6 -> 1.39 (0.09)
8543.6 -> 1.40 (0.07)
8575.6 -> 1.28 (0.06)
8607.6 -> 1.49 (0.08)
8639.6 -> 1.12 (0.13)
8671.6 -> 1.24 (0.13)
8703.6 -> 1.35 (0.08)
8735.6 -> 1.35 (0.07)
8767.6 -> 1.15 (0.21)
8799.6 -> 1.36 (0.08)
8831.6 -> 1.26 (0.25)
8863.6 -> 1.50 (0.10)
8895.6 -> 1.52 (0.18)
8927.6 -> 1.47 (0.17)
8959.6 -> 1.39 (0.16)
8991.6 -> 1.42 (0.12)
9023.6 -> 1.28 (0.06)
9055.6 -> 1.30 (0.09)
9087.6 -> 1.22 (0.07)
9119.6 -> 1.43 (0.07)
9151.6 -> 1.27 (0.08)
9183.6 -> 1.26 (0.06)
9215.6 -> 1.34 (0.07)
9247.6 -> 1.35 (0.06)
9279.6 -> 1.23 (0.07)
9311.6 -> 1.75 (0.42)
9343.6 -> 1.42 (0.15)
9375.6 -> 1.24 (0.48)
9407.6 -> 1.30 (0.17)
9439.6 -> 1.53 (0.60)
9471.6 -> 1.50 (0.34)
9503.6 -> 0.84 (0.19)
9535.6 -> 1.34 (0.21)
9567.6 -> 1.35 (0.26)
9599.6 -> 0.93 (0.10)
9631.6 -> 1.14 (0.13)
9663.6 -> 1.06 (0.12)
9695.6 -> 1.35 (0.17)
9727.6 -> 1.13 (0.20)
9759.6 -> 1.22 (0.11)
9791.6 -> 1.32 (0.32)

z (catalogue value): 0.14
